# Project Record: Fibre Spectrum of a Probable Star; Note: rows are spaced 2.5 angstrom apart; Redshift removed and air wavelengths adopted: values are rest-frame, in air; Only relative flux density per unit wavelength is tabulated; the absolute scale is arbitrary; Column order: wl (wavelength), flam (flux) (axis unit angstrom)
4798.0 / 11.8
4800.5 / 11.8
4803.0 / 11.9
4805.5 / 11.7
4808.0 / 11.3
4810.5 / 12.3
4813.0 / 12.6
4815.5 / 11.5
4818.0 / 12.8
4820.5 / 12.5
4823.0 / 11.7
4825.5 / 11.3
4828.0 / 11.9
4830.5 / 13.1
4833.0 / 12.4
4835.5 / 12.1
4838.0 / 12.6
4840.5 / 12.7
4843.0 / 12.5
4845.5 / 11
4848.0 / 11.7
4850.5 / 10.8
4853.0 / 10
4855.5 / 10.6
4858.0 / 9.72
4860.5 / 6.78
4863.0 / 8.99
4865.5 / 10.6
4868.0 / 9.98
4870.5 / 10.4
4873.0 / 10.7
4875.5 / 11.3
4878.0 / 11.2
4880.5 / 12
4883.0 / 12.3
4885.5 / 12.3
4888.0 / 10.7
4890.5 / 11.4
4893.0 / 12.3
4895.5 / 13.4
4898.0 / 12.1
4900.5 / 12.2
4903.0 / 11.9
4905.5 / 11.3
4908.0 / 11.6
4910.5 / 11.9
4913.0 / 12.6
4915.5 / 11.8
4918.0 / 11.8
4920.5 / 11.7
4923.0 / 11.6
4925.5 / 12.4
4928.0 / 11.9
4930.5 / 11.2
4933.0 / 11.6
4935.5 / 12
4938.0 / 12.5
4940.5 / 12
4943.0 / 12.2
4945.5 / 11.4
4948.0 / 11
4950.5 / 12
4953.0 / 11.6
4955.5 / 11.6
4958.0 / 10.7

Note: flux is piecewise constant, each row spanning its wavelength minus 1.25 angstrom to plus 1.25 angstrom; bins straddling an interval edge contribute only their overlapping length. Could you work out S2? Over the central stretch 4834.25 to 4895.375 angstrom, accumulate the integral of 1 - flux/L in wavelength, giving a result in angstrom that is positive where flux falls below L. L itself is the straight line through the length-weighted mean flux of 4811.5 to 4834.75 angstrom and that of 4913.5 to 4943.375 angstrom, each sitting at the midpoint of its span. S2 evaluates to 5.10 angstrom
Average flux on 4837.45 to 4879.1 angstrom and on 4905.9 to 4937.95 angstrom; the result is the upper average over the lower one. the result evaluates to 1.1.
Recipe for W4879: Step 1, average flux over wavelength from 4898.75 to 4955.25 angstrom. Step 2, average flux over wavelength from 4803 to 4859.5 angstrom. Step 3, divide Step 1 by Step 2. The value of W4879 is 1.01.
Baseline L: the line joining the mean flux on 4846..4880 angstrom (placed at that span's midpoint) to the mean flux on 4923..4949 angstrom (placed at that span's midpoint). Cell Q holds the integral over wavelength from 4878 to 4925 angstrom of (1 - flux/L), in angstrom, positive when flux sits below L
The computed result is -3.60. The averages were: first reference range 10.3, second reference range 11.8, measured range 11.9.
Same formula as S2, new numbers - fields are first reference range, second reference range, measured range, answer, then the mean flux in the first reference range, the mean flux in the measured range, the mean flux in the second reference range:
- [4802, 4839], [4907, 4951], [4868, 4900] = 0.9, 12.1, 11.6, 11.8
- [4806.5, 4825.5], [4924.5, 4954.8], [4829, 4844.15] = -0.7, 12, 12.6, 11.8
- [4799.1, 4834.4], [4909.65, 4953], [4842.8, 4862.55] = 2.9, 12.1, 10.2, 11.9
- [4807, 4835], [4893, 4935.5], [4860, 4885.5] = 3.0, 12.1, 10.6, 11.9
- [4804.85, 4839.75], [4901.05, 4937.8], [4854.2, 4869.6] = 3.3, 12.1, 9.47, 11.8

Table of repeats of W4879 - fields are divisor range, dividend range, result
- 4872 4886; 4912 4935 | 1.02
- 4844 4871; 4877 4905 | 1.19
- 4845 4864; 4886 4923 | 1.20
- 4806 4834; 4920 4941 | 0.98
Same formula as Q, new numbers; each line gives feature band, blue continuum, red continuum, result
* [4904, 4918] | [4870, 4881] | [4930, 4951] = -0.4 angstrom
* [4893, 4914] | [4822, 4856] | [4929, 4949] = -0.7 angstrom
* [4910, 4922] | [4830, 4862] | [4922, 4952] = -0.3 angstrom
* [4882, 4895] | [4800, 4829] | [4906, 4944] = 0.0 angstrom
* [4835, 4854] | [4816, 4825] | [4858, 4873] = -1.6 angstrom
